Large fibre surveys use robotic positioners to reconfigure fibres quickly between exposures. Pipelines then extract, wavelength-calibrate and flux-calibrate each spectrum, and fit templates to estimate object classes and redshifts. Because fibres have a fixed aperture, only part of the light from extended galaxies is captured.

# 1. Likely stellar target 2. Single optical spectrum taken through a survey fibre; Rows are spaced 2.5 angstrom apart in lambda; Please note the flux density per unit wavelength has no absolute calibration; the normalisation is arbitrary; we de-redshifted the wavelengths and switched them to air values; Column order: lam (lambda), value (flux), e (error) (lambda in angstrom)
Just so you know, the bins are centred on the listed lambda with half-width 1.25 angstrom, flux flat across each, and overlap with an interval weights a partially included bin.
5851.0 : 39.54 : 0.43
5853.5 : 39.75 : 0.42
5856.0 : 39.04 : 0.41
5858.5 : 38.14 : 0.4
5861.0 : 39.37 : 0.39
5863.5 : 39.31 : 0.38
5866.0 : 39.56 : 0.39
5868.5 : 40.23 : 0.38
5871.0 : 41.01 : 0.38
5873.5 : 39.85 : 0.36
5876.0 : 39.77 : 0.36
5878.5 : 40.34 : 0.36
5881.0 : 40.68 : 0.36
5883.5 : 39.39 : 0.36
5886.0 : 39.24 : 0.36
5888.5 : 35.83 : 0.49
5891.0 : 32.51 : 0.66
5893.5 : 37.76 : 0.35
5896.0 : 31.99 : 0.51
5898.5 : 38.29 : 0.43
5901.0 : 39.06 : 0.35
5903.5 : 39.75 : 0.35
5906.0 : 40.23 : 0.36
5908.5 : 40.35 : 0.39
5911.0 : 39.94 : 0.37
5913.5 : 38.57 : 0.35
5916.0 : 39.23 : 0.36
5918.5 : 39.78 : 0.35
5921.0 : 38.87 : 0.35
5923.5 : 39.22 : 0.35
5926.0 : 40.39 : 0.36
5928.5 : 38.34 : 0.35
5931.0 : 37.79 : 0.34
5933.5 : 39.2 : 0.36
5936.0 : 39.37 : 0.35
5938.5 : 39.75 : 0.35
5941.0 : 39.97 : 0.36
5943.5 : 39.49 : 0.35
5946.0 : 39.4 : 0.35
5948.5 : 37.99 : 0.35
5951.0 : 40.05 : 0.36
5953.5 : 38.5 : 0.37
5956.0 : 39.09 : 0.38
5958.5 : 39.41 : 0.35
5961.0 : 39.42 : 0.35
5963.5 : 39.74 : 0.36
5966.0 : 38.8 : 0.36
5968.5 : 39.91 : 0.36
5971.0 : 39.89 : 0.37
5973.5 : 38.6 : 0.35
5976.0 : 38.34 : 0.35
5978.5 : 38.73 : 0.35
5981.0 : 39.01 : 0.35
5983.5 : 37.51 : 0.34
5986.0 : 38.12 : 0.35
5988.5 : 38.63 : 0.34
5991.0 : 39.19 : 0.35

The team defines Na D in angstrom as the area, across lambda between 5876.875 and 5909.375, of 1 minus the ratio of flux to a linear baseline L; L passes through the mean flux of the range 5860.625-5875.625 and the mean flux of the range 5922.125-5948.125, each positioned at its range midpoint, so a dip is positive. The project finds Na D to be 1.3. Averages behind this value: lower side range 39.9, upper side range 39.2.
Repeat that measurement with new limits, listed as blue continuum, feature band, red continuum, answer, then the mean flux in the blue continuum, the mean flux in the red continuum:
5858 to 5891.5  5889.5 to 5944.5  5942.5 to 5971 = 0.8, 39.1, 39.3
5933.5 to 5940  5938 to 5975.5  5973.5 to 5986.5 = -0.3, 39.5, 38.4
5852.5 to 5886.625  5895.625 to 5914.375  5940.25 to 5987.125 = 0.3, 39.7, 39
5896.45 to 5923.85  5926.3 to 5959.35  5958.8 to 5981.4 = 0.0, 39.2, 39.2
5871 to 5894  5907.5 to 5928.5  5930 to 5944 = -0.2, 38.5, 39.3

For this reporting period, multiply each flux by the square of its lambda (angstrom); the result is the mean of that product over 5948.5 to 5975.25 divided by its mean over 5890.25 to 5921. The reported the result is 1.05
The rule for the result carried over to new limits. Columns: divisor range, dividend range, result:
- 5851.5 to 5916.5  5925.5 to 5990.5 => 1.03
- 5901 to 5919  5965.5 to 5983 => 1.00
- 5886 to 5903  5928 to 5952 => 1.09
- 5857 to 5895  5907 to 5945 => 1.03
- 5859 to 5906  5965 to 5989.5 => 1.04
